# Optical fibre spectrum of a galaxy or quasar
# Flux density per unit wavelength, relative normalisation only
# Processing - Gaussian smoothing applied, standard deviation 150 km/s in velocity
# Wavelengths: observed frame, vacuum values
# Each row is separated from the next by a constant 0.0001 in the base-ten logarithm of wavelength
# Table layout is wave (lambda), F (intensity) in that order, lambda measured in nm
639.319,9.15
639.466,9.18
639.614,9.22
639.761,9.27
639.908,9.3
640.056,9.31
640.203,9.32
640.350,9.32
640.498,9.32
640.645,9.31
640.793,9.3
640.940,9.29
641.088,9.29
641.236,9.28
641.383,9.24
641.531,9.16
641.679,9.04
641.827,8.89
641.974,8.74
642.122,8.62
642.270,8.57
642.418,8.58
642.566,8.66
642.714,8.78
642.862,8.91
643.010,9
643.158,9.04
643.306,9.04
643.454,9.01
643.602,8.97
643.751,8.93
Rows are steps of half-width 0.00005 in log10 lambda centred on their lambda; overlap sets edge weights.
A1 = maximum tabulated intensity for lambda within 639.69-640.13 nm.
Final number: 9.31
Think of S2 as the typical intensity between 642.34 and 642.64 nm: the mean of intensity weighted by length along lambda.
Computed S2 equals 8.61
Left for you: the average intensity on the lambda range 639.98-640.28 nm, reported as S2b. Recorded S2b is 9.32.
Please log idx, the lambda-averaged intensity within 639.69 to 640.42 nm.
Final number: 9.31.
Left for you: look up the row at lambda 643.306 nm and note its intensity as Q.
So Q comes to 9.04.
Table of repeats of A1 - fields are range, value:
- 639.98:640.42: 9.32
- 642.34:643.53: 9.04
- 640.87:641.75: 9.29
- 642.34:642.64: 8.66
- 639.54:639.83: 9.27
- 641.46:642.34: 9.16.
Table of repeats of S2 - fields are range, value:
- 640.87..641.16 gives 9.28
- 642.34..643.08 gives 8.78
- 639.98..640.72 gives 9.31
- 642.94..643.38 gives 9.03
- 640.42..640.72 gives 9.3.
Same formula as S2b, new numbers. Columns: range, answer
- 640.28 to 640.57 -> 9.3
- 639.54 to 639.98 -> 9.27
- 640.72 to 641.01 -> 9.31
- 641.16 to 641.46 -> 9.26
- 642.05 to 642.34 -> 8.59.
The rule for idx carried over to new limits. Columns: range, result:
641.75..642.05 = 8.83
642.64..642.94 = 8.85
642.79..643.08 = 8.96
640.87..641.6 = 9.25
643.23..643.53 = 9.04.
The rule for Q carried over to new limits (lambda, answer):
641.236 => 9.28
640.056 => 9.31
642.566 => 8.66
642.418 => 8.58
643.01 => 9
